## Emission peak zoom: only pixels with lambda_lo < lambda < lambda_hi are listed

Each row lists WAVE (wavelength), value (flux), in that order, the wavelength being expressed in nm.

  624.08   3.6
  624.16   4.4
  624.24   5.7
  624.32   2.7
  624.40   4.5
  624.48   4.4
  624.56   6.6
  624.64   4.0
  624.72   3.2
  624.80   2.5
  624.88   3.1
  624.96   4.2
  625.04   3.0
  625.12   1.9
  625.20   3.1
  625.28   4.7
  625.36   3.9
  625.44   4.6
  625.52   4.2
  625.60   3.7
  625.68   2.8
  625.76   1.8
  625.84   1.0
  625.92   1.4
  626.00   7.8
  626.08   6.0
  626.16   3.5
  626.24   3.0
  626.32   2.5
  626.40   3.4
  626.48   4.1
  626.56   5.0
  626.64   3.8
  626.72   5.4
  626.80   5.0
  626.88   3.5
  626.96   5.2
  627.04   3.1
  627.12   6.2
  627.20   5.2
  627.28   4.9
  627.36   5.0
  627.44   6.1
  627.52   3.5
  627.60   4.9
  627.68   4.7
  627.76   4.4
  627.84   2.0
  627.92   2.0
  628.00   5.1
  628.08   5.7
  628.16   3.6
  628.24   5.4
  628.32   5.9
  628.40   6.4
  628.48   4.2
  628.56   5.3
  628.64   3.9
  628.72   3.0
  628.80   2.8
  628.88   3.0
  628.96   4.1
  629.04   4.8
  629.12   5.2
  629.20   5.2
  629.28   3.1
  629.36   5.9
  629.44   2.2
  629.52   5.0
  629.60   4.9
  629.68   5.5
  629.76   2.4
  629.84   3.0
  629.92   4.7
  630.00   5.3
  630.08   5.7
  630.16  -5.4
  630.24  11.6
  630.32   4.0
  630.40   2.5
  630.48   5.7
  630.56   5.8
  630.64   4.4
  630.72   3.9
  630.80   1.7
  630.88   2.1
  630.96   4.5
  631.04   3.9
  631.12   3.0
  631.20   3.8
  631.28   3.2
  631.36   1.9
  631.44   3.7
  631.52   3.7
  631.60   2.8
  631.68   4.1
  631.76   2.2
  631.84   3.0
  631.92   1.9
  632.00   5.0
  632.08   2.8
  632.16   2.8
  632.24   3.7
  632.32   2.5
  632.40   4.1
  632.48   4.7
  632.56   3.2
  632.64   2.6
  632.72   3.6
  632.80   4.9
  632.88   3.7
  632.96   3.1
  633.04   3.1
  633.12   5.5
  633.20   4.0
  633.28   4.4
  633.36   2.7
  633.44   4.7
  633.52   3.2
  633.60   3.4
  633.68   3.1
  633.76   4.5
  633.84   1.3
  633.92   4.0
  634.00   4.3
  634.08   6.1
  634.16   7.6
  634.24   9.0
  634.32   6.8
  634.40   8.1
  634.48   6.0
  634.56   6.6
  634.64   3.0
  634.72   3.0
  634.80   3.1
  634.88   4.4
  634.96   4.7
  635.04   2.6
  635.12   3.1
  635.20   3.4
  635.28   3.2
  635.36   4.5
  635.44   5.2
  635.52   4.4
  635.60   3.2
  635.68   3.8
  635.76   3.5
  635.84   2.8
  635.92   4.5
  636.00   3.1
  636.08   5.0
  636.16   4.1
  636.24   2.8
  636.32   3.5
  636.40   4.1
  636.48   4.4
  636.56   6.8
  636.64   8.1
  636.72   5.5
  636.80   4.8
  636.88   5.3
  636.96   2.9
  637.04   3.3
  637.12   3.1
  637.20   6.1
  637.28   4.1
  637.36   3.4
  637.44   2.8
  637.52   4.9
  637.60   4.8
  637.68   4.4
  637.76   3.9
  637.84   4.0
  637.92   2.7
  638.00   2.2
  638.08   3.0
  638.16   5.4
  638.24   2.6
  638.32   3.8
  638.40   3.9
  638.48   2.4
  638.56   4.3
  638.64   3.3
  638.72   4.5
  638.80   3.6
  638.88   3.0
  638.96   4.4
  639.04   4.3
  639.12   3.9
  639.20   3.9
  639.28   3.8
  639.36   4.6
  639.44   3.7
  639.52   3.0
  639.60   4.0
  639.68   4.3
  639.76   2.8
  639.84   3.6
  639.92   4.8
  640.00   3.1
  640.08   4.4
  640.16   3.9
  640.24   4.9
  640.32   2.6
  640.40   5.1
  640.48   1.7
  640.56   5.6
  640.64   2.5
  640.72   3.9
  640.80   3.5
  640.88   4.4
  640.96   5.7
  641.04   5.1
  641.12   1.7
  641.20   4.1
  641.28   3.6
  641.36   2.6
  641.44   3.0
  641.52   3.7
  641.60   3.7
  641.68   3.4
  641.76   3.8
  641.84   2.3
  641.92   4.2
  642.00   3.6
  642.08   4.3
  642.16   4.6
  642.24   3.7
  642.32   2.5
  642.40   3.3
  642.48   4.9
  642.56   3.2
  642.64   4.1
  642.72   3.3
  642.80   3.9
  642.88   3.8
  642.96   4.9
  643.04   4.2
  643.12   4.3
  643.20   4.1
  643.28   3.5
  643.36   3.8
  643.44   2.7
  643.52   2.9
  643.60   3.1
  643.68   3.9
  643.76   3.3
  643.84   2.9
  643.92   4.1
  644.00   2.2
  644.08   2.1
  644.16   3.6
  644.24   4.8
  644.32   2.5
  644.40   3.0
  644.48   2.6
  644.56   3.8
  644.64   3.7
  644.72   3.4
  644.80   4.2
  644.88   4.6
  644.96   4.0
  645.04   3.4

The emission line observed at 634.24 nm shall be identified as [O III] 5007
